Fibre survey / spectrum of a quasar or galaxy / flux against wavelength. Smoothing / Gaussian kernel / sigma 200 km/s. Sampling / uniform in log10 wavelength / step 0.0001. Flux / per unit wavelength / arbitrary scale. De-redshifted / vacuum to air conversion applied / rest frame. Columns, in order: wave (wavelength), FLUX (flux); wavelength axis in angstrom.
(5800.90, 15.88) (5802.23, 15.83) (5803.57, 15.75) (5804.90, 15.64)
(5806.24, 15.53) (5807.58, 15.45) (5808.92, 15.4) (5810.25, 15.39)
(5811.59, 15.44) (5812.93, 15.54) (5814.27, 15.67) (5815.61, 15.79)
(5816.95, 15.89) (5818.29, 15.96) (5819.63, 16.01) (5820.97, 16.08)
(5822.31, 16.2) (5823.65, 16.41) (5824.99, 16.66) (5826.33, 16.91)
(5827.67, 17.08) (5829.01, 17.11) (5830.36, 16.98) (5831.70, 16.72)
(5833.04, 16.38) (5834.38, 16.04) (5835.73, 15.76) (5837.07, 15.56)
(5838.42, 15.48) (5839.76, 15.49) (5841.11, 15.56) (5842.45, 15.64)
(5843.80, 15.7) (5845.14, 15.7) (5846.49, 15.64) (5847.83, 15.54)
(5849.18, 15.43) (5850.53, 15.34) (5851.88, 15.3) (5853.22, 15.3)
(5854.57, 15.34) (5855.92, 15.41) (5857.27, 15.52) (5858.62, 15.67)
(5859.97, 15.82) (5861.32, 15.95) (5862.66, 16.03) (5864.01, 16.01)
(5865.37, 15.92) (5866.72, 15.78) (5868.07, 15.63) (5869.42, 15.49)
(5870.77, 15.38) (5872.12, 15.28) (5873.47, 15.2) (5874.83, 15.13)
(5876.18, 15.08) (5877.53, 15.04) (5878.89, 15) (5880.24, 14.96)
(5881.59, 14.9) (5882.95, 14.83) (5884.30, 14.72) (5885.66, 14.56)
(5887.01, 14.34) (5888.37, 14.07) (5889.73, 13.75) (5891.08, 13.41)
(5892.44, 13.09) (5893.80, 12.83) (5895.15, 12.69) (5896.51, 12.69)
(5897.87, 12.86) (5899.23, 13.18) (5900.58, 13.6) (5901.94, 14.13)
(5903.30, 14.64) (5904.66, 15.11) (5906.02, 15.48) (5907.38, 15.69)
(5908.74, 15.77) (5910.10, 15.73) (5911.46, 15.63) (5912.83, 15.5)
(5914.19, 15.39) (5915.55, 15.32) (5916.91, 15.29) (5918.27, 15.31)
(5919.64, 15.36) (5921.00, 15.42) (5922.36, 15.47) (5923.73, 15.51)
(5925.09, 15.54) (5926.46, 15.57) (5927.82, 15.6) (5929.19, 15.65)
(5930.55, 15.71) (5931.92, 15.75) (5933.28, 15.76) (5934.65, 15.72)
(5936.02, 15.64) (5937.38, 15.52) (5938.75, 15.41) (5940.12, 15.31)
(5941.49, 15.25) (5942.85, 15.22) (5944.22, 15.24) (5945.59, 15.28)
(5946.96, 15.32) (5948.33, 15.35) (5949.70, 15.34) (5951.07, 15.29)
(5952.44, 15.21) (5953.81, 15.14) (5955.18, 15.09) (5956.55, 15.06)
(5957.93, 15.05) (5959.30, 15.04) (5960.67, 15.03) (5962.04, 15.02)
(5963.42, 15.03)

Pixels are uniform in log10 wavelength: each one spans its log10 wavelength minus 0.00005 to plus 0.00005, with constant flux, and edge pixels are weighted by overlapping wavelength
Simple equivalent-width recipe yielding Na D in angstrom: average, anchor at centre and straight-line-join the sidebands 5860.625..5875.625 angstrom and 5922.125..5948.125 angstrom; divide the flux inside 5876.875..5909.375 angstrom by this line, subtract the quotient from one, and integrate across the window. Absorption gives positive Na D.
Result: 2.8 angstrom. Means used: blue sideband 15.6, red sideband 15.5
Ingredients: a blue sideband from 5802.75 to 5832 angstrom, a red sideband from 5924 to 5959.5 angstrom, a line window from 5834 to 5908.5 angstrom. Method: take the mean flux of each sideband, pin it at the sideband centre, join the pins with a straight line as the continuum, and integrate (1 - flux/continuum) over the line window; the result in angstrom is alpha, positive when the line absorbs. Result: 3.8 angstrom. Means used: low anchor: 16.1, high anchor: 15.4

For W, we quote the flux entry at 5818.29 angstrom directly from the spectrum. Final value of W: 15.96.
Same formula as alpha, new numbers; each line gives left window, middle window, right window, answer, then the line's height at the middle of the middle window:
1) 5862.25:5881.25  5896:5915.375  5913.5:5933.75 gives 0.96 angstrom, 15.5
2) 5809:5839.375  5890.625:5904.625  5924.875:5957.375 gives 2.04 angstrom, 15.7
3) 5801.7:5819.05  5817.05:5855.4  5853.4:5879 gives -0.97 angstrom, 15.6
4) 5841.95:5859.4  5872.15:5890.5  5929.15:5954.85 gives 0.86 angstrom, 15.5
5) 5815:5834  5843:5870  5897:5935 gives 0.63 angstrom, 16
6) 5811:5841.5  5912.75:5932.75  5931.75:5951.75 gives 0.05 angstrom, 15.5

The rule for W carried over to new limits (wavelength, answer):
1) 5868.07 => 15.63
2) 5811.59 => 15.44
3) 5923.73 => 15.51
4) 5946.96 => 15.32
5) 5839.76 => 15.49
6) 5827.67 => 17.08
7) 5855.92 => 15.41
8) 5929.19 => 15.65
